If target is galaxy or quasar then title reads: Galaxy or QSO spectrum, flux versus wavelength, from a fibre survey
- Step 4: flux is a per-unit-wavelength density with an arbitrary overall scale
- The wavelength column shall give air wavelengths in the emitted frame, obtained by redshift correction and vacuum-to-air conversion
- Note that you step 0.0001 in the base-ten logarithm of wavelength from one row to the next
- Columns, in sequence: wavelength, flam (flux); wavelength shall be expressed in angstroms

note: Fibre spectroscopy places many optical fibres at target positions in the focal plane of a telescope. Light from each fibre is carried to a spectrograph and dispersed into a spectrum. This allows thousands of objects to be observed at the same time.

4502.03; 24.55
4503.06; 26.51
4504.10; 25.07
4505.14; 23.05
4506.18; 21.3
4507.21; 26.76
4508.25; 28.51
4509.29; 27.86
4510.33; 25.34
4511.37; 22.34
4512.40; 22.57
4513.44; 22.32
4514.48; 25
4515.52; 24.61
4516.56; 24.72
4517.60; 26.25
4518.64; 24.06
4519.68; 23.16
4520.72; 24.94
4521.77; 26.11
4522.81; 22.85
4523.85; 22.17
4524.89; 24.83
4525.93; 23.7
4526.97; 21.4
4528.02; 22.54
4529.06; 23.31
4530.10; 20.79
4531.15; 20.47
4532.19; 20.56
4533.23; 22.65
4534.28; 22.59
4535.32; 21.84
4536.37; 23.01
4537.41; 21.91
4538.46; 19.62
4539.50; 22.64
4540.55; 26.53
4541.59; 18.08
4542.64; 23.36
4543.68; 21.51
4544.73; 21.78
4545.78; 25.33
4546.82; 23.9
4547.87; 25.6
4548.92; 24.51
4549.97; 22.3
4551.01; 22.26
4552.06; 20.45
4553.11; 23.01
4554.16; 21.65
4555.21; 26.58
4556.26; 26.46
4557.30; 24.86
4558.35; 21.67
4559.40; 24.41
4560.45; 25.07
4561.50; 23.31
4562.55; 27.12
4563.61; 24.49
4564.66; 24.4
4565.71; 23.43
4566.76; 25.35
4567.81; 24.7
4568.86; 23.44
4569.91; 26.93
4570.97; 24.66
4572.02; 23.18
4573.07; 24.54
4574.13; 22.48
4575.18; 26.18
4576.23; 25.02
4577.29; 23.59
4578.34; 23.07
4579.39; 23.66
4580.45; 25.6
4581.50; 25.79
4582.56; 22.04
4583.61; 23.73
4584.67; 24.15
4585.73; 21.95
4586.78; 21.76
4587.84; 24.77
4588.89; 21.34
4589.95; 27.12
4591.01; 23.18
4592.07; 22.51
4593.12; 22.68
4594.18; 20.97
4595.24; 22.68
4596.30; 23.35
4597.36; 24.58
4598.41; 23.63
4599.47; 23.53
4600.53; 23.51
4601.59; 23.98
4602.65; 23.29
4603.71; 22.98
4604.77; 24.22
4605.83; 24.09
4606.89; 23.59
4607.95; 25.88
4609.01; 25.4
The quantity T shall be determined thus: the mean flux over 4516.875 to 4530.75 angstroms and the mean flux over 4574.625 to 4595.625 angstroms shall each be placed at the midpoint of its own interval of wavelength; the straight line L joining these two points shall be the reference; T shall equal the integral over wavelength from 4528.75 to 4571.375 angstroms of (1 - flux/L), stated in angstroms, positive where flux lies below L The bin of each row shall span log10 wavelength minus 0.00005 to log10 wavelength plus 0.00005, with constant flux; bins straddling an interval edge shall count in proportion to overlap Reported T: 0.4 angstroms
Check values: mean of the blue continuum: 23.5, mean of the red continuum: 23.6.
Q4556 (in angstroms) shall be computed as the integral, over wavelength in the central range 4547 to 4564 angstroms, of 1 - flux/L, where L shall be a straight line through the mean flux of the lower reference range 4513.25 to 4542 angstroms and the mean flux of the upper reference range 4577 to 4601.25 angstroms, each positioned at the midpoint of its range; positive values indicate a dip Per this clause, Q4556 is -0.58 angstroms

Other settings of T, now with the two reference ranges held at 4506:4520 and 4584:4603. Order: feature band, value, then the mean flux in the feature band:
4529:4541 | 1.1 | 22.1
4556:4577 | -0.7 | 24.6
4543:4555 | 0.5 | 23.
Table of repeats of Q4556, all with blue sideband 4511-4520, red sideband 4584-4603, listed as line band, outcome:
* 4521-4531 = 0.35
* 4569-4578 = -0.40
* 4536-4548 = 0.53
